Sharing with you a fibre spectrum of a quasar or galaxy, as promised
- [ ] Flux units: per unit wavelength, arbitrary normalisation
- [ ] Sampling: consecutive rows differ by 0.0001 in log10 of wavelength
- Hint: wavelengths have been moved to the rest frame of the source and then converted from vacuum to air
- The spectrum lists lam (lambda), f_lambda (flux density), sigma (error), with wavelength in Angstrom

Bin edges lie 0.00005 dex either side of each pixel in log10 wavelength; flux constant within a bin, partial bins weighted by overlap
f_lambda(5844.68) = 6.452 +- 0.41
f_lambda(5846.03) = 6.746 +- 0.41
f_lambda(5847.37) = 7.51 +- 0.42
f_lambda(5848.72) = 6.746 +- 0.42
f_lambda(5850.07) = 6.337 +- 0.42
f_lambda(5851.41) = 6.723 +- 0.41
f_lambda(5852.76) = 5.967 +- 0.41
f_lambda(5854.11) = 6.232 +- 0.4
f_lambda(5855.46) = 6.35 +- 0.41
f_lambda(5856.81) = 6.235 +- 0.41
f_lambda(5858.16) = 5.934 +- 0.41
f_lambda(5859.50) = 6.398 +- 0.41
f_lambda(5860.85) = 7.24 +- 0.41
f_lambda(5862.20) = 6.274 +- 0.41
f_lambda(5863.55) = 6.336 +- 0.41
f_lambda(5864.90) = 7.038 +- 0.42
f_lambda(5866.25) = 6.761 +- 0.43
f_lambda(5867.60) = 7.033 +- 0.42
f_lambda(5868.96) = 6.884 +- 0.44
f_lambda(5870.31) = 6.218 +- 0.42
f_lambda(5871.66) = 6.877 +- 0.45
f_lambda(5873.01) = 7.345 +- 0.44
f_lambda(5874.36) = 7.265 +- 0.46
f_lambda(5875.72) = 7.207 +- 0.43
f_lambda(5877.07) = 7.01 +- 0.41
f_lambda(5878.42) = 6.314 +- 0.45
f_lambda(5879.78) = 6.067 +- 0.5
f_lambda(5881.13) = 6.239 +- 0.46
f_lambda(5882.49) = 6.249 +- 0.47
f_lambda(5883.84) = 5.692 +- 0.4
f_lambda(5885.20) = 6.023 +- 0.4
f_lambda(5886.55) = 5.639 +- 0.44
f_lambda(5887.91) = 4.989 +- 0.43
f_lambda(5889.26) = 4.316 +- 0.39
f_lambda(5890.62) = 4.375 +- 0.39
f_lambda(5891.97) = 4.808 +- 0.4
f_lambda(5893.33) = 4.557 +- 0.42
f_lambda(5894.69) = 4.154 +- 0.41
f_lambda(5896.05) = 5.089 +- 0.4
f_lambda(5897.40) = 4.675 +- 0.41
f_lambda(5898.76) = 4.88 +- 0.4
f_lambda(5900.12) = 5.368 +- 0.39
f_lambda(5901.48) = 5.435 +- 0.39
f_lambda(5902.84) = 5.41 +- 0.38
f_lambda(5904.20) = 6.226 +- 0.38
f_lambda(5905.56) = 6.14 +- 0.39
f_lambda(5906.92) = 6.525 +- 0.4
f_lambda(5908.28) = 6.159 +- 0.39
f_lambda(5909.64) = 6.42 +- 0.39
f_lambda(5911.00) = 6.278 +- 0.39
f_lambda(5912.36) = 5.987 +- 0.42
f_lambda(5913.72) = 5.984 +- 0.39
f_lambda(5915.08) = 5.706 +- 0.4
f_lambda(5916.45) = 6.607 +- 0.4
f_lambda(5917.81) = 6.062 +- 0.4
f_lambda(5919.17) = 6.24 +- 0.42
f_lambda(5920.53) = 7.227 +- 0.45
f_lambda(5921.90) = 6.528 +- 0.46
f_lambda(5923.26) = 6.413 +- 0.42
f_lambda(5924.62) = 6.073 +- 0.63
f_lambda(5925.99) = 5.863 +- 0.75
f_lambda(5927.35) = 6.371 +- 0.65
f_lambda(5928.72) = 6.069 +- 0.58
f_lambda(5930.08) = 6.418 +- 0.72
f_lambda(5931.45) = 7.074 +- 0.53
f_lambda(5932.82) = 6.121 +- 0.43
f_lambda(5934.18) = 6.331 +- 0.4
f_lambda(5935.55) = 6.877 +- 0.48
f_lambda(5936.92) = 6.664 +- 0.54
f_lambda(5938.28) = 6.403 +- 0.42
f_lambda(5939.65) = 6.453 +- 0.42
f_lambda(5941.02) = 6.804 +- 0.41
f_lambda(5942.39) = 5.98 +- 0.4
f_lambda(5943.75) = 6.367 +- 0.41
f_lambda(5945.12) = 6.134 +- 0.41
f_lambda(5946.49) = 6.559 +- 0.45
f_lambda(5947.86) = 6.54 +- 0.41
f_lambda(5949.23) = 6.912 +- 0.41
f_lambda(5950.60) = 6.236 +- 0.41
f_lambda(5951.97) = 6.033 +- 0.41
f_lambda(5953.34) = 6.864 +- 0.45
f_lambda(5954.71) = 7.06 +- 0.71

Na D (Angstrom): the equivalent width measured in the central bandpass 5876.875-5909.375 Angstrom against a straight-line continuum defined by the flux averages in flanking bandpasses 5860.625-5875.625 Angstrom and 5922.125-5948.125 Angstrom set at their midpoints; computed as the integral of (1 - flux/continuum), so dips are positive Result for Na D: 5.7 Angstrom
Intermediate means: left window 6.84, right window 6.4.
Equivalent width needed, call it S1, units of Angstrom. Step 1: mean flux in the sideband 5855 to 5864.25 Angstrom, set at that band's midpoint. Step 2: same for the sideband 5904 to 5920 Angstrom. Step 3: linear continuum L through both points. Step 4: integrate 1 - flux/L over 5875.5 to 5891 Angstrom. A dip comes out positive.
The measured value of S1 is 1.2 Angstrom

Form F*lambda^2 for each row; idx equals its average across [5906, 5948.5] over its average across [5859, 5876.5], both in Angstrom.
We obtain 0.95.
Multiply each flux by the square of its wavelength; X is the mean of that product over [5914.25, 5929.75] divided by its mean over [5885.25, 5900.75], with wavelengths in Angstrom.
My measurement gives 1.31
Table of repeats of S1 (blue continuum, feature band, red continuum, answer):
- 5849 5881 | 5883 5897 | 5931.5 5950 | 3.4 Angstrom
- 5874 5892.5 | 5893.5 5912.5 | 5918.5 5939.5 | 1.6 Angstrom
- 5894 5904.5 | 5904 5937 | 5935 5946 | -3.0 Angstrom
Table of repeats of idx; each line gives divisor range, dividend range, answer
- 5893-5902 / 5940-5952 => 1.34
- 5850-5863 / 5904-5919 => 0.99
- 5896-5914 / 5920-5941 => 1.13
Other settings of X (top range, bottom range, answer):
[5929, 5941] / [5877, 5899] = 1.25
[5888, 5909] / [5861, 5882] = 0.78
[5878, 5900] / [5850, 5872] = 0.81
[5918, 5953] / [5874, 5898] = 1.17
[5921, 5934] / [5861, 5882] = 0.96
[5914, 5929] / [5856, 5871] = 0.97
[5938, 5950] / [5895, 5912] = 1.15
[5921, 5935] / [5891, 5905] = 1.27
